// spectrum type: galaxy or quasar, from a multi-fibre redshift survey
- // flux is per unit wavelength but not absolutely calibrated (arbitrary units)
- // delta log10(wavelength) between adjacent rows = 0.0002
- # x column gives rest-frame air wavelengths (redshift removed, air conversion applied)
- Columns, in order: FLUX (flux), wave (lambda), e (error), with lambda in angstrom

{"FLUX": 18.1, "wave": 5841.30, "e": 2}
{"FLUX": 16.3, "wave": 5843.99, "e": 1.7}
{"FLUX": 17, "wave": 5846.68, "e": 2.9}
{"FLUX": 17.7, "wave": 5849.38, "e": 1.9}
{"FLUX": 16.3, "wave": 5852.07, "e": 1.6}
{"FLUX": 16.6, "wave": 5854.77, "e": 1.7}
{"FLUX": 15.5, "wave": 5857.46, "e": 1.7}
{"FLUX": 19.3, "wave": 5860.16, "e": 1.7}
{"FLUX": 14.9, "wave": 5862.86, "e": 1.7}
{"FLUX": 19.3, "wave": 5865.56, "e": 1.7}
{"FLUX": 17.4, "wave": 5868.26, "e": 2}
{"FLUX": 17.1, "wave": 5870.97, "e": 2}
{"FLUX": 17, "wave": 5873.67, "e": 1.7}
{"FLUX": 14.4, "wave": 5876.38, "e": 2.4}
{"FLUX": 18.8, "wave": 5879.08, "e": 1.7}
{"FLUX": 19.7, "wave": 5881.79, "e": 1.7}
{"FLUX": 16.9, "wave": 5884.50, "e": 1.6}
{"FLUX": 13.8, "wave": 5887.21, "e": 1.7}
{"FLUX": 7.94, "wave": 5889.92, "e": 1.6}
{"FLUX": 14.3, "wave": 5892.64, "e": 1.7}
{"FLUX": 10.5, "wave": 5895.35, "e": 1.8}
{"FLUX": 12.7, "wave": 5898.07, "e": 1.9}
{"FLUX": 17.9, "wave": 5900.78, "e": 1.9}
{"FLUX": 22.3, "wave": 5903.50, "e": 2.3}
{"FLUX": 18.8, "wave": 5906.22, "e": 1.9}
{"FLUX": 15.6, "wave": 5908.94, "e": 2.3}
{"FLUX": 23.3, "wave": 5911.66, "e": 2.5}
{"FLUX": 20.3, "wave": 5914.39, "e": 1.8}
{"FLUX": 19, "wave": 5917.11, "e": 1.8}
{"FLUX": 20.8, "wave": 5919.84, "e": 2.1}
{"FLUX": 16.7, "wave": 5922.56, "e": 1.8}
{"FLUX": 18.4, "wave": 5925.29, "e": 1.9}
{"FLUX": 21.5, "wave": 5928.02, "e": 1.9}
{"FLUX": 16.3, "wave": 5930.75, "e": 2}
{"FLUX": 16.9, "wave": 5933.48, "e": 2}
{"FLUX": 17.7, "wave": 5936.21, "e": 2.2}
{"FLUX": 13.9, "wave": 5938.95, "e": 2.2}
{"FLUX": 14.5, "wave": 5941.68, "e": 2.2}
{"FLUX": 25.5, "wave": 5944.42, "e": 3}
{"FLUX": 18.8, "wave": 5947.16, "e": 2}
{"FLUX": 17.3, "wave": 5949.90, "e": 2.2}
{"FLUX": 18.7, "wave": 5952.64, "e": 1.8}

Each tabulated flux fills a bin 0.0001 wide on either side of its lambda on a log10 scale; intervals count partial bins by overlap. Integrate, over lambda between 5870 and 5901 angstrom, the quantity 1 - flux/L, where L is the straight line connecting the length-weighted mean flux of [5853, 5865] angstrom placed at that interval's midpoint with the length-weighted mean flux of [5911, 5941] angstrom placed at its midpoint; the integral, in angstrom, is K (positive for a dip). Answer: 4.32 angstrom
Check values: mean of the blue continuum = 16.7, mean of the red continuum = 18.4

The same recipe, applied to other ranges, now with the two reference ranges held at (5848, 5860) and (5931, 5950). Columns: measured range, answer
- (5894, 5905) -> 0.9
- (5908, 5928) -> -2.2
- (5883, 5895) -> 2.9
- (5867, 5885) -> -0.3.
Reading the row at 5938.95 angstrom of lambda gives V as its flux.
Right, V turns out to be 13.9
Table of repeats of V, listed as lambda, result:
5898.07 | 12.7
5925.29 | 18.4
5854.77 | 16.6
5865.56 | 19.3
